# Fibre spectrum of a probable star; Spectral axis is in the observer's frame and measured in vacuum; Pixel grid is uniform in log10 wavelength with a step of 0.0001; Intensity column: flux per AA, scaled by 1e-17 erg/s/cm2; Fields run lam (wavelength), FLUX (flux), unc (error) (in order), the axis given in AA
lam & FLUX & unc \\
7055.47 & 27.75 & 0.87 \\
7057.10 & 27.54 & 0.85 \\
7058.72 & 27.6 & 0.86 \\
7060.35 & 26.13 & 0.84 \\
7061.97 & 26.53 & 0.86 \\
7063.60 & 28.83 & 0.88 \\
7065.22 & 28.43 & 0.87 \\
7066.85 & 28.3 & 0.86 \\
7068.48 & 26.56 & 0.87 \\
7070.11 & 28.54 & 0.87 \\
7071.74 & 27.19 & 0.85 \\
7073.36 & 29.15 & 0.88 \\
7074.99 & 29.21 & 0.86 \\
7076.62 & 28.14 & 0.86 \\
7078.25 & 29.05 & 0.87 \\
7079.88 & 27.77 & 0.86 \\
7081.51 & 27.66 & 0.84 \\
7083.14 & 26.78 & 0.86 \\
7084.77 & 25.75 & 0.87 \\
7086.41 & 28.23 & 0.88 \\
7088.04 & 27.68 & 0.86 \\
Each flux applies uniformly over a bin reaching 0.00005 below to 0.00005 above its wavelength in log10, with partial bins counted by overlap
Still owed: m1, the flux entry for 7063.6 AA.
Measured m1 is 28.83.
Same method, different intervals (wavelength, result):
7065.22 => 28.43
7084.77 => 25.75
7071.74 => 27.19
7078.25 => 29.05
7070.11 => 28.54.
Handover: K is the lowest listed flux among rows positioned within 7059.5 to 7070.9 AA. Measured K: 26.13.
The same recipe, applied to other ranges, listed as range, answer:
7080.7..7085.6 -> 25.75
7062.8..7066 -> 28.43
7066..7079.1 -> 26.56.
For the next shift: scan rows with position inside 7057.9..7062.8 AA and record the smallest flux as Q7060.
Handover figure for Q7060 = 26.13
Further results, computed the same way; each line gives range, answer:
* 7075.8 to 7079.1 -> 28.14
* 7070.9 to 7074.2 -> 27.19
